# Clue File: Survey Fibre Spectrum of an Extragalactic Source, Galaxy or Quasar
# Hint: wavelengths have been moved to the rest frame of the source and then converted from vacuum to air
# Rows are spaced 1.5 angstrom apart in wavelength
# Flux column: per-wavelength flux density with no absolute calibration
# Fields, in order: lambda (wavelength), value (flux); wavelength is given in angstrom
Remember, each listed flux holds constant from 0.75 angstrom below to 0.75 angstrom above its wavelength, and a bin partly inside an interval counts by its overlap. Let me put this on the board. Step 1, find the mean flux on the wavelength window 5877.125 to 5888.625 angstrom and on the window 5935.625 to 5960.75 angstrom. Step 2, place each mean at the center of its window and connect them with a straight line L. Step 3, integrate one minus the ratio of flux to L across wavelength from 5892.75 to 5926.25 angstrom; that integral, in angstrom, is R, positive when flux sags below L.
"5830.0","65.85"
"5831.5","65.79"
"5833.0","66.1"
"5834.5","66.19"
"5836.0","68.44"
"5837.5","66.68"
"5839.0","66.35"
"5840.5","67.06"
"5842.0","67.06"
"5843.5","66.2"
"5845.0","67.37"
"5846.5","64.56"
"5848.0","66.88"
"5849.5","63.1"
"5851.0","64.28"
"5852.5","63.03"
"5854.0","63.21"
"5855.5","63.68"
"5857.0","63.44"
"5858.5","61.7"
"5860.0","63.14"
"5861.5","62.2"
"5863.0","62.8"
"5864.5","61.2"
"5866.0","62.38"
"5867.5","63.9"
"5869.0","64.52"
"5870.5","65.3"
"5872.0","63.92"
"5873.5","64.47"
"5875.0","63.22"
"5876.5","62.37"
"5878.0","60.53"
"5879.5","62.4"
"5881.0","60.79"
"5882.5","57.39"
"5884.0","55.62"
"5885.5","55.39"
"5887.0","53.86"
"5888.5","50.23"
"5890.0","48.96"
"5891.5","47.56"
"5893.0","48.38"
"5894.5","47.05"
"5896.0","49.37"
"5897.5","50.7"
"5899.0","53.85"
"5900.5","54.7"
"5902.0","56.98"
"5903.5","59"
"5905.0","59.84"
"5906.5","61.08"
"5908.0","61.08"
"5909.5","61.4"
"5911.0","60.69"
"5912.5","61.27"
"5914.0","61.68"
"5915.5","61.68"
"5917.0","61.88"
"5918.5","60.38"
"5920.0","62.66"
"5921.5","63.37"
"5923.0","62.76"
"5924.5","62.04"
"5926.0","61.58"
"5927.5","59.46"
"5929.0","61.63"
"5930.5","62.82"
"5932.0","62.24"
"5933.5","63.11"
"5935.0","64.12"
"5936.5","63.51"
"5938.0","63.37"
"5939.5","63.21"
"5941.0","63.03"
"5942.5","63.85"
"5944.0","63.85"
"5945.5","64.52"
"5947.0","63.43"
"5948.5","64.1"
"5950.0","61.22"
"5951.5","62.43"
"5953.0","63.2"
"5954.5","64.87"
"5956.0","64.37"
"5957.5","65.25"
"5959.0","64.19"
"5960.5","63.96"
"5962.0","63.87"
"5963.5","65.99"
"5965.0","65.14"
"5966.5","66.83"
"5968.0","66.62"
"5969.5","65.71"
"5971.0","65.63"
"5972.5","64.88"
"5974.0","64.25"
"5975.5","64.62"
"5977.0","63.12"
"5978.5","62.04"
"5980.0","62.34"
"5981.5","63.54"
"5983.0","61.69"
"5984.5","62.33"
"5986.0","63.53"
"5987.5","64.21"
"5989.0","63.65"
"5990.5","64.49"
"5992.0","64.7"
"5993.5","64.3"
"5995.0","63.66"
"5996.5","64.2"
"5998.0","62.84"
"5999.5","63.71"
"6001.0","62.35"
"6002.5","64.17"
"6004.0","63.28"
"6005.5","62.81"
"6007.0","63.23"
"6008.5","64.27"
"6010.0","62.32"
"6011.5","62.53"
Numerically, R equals 0.9 angstrom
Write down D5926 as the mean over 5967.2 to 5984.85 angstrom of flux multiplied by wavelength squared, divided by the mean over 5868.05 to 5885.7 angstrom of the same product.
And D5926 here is 1.07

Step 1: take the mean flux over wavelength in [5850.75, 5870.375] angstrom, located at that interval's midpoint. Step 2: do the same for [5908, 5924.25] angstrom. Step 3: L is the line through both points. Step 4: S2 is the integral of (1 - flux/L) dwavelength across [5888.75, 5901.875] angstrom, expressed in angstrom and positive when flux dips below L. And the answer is 2.5 angstrom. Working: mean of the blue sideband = 63.1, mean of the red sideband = 61.8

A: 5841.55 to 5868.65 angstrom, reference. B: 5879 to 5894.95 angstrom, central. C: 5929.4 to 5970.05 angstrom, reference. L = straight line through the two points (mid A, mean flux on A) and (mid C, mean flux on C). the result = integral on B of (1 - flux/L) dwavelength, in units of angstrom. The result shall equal 2.6 angstrom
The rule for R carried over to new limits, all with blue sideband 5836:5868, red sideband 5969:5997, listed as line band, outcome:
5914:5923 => 0.3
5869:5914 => 4.8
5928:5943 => 0.2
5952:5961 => 0.0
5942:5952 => 0.1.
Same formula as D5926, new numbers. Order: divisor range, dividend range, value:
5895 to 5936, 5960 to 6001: 1.09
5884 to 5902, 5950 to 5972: 1.29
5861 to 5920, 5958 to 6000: 1.13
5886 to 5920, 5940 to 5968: 1.16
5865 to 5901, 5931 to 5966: 1.14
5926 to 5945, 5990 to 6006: 1.04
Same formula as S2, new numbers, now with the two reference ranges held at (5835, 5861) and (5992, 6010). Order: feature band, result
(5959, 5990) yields -0.20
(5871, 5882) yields 0.39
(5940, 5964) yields 0.06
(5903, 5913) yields 0.59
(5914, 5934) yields 0.73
